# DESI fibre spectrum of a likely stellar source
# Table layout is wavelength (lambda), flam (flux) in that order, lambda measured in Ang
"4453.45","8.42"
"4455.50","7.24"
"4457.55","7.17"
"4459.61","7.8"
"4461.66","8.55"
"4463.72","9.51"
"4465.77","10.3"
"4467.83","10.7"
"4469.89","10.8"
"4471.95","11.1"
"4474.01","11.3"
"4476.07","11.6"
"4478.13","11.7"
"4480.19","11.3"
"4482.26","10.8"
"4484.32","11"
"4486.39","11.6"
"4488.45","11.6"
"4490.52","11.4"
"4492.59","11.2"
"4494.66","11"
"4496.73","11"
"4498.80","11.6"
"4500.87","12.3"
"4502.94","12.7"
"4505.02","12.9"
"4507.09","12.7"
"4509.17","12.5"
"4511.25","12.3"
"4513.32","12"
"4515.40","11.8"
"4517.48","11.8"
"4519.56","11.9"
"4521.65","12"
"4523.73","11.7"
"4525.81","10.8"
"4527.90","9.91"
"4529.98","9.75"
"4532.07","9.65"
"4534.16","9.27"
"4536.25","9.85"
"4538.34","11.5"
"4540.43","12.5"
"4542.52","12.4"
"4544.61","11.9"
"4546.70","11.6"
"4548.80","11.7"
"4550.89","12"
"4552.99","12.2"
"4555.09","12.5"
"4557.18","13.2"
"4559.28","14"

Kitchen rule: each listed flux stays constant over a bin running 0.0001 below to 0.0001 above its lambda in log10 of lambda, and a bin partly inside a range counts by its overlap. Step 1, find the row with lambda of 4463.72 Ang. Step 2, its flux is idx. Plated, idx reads 9.51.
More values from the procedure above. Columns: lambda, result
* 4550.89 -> 12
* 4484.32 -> 11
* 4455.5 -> 7.24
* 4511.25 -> 12.3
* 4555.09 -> 12.5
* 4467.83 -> 10.7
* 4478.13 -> 11.7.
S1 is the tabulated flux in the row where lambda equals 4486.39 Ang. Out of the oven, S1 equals 11.6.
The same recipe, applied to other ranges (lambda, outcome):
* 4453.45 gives 8.42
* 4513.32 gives 12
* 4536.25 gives 9.85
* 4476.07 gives 11.6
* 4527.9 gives 9.91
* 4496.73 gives 11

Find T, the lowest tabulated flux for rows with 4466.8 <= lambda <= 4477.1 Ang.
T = 10.7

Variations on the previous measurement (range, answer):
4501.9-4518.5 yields 11.8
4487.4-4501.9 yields 11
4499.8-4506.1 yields 12.3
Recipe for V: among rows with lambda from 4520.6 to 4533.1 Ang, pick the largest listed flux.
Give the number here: 12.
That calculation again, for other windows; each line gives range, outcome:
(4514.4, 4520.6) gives 11.9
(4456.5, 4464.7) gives 9.51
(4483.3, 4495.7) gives 11.6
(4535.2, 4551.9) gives 12.5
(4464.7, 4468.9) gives 10.7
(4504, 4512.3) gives 12.9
